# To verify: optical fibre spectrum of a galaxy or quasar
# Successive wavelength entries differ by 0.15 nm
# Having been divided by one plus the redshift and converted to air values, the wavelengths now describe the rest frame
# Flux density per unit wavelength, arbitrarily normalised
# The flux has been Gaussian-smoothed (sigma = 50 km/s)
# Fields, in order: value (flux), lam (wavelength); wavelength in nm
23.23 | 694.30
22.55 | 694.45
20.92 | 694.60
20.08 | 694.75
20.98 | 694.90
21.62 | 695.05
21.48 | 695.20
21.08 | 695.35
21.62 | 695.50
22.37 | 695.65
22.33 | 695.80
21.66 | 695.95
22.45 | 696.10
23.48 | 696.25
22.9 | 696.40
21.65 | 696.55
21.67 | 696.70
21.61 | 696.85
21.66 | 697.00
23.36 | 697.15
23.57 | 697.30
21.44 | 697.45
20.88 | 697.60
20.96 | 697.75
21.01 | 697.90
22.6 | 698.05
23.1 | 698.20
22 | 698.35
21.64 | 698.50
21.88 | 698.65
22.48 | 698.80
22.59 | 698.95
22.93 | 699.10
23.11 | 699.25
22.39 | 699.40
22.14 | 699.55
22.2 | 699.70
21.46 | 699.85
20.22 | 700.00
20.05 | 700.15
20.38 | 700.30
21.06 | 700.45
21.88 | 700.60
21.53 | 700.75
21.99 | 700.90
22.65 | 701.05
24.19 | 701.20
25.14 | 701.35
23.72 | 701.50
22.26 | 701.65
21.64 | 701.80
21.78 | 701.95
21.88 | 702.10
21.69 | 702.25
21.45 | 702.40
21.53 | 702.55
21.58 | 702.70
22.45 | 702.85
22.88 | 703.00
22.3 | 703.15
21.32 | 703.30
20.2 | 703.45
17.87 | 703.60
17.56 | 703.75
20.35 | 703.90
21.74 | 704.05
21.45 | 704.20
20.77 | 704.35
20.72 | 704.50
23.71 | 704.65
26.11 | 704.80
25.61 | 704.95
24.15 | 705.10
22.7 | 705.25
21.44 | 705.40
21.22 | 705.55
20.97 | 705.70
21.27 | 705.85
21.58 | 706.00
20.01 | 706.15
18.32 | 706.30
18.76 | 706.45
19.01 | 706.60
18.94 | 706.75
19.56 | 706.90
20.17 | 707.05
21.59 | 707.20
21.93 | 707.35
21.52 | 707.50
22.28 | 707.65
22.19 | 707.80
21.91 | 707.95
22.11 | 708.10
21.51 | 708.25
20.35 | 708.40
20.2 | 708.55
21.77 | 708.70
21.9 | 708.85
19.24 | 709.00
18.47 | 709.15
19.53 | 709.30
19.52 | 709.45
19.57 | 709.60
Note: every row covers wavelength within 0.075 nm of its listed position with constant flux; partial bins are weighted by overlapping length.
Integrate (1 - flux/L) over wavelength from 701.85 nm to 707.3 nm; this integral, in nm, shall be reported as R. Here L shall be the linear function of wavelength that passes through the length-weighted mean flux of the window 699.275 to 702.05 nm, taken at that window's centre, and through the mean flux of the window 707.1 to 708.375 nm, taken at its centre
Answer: 0.165 nm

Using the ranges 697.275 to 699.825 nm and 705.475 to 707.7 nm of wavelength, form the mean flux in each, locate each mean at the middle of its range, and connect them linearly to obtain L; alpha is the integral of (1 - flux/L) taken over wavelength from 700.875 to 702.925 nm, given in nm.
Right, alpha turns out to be -0.10 nm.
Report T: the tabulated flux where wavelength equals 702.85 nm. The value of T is 22.45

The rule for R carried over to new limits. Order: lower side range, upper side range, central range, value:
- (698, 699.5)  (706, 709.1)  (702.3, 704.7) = 0.04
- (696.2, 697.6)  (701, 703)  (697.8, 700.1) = 0.03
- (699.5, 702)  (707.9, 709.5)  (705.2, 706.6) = 0.03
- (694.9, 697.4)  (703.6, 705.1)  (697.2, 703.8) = 0.05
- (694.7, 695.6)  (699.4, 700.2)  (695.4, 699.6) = -0.18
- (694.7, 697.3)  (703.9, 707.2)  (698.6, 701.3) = -0.04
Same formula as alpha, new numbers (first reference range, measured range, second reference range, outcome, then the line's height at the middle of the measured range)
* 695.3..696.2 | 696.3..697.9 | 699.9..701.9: 0.00 nm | 22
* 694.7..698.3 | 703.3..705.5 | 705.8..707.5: -0.13 nm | 20.5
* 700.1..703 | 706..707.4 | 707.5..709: 0.11 nm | 21.6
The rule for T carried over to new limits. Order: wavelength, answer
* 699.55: 22.14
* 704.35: 20.77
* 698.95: 22.59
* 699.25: 23.11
